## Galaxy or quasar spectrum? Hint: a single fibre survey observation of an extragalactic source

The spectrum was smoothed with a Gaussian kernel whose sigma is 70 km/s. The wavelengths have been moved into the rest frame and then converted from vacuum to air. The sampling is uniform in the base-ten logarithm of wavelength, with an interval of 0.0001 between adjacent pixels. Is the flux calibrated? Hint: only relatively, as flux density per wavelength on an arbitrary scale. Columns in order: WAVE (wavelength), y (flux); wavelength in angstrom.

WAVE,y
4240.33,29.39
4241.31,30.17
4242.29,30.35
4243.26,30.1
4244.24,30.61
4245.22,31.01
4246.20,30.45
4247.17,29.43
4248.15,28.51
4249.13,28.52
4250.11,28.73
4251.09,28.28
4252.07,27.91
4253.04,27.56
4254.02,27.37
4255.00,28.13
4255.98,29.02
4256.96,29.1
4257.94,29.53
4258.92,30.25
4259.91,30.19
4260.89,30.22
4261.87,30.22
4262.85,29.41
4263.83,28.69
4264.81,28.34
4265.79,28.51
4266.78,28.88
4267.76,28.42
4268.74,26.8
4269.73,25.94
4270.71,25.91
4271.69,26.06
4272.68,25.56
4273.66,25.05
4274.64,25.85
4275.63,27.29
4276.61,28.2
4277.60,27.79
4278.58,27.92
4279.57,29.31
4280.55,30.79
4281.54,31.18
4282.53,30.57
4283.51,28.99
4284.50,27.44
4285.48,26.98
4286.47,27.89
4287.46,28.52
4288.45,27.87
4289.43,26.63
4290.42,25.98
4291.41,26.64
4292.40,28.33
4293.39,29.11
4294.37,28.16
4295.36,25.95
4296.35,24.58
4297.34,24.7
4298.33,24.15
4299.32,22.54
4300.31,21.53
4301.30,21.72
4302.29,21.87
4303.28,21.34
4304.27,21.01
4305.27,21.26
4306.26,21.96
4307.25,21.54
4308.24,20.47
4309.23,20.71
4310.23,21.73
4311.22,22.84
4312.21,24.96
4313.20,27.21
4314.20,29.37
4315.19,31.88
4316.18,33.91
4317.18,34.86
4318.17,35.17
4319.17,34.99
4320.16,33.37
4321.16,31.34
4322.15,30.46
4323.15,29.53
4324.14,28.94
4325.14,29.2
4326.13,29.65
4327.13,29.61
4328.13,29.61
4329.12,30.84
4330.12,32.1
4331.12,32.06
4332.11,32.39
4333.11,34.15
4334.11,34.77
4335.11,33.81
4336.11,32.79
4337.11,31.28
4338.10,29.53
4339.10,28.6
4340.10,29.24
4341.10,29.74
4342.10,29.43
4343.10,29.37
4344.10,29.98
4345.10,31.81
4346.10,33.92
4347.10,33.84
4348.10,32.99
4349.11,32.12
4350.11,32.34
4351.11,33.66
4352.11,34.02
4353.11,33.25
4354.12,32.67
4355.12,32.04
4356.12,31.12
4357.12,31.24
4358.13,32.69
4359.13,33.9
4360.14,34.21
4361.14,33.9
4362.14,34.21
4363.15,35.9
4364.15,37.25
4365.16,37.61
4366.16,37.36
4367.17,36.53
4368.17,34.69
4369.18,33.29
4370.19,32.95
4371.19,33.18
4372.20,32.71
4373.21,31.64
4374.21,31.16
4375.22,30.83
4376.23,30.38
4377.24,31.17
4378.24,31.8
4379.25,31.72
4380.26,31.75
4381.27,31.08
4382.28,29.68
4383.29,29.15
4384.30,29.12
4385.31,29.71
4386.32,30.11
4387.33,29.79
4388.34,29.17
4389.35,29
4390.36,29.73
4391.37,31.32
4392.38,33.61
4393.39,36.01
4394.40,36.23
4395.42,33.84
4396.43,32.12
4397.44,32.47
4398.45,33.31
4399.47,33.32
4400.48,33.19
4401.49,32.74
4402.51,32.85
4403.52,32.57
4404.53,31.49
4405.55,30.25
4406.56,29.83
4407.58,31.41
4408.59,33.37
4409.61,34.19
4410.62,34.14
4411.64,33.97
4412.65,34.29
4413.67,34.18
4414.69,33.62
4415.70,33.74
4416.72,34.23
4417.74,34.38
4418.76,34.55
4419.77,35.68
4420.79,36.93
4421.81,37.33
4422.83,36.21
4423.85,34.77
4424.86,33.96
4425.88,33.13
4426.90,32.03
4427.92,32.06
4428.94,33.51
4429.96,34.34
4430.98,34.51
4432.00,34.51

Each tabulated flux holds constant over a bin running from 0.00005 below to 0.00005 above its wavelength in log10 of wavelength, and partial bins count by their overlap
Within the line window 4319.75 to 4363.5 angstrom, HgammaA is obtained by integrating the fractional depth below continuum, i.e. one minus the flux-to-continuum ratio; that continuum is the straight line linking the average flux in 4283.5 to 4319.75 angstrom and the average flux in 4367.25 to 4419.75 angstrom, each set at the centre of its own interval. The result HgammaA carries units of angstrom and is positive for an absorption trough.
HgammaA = -4.64 angstrom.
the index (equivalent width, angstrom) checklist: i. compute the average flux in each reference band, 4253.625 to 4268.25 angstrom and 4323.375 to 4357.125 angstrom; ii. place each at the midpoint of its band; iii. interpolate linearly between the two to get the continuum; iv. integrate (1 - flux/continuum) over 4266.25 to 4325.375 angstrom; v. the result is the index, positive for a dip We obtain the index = 6.2 angstrom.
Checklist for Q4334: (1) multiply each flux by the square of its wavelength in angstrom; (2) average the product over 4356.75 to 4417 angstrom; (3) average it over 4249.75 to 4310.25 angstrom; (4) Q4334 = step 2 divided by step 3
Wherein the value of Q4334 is 1.29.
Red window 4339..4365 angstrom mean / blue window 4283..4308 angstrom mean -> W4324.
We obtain 1.3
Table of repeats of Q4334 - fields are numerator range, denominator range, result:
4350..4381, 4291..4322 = 1.31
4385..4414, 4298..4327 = 1.27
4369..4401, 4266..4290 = 1.20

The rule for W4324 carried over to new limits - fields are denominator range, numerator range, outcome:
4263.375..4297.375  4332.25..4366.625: 1.19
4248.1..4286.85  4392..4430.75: 1.19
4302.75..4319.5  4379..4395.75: 1.20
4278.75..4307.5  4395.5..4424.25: 1.30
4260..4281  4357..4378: 1.21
